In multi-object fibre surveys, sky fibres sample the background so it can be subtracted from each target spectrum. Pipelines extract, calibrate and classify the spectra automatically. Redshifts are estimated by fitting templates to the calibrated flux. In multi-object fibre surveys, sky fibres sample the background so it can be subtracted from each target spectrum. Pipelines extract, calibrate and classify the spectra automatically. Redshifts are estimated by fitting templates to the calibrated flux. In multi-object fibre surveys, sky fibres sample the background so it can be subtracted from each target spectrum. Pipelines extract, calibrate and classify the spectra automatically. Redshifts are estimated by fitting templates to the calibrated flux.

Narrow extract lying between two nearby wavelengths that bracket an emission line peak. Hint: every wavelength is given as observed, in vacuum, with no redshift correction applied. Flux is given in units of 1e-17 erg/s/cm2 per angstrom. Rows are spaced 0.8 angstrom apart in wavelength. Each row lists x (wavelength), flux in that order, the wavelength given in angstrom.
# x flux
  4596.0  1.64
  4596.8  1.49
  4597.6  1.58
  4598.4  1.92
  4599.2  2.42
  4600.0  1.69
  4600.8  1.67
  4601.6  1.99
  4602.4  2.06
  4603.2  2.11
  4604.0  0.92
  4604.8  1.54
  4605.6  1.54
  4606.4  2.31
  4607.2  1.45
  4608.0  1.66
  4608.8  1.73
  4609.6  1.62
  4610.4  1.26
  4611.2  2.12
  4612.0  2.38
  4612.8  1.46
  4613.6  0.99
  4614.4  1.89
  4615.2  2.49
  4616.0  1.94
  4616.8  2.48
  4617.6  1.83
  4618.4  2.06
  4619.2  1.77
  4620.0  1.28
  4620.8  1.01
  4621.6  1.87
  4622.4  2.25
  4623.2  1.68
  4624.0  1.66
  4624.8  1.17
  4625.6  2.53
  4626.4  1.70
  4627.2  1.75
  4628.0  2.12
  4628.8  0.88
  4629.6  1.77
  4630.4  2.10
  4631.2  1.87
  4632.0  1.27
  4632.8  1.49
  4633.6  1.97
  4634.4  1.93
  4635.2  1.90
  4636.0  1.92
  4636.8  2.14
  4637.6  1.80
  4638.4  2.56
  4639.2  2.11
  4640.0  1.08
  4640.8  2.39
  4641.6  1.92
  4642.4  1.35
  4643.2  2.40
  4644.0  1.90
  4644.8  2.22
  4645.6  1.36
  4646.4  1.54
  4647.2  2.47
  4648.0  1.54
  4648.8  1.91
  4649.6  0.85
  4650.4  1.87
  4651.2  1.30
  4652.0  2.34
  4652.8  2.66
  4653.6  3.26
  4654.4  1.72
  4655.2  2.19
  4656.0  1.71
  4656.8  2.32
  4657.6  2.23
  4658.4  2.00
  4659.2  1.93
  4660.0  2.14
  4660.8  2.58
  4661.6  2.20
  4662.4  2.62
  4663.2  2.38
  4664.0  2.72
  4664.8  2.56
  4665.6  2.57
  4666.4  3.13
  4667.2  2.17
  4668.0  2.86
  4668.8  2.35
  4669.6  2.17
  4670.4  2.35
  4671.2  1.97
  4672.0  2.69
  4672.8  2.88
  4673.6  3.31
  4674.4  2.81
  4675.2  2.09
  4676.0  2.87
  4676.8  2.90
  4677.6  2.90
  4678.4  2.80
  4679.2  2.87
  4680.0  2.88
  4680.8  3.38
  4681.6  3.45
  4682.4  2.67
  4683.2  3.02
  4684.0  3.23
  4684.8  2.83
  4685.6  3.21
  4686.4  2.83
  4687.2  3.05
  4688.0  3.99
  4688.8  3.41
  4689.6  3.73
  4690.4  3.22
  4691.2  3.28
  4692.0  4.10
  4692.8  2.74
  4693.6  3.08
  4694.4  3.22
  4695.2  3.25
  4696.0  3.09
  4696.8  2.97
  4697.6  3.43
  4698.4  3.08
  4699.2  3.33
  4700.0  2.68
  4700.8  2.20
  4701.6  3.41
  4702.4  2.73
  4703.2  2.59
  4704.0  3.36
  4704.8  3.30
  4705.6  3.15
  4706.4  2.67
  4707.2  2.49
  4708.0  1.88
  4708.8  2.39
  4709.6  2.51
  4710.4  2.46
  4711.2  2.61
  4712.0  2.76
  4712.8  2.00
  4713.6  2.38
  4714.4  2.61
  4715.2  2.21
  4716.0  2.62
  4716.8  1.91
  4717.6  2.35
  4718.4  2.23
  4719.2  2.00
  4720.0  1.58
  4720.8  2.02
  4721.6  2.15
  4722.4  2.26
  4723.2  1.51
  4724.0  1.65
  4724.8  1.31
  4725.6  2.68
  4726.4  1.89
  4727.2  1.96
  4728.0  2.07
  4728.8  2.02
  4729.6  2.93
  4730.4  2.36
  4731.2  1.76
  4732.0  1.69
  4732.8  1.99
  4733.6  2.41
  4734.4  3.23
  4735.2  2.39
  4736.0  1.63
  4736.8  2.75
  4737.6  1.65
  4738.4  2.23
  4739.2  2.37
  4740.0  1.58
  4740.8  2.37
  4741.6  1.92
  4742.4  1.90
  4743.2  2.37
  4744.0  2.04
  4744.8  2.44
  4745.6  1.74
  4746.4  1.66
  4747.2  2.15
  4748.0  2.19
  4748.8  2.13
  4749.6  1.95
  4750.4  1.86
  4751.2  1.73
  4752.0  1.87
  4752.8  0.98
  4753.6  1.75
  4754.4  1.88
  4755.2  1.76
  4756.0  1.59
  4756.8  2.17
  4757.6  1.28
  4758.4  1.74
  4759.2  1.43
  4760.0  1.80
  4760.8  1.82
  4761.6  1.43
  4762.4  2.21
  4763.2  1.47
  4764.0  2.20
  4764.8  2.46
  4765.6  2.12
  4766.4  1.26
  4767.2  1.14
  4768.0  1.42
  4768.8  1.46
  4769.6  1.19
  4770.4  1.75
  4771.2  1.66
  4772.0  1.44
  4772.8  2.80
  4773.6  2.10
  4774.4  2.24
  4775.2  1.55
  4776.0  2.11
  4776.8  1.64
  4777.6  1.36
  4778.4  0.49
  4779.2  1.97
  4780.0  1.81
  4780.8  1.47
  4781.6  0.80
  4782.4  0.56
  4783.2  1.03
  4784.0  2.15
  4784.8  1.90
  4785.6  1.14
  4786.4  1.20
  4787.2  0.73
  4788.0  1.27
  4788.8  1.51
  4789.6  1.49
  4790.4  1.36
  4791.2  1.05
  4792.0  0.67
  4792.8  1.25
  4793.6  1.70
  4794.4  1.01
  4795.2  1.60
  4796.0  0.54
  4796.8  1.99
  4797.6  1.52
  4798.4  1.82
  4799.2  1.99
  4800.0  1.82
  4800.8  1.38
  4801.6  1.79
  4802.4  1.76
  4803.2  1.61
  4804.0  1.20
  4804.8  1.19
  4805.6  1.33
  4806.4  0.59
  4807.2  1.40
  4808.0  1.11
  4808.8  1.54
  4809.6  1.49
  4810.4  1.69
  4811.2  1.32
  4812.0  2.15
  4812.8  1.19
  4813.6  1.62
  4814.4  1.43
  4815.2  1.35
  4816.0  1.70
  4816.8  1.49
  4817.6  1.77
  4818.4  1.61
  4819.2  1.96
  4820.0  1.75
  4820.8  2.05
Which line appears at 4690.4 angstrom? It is C IV 1549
